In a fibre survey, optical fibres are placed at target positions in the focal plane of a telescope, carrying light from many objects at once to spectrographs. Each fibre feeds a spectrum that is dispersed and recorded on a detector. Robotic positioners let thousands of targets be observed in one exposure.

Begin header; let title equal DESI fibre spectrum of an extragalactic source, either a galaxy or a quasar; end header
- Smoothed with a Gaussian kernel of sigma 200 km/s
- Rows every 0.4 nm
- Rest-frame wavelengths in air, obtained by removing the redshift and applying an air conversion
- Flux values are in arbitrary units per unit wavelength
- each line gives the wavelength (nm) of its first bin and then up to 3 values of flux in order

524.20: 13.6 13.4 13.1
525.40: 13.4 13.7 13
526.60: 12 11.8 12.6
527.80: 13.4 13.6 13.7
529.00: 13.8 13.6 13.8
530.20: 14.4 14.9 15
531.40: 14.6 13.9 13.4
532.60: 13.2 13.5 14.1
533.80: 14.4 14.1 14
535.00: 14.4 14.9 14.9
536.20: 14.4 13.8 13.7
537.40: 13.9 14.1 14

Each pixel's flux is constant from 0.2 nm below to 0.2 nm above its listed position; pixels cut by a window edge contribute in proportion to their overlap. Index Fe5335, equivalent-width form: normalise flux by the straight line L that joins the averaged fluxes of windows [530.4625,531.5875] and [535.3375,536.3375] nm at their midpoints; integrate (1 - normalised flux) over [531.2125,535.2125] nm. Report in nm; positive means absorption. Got 0.22 nm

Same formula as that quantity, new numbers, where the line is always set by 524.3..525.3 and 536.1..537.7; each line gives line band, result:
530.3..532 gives -0.12 nm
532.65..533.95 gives -0.01 nm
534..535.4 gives -0.05 nm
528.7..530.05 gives -0.02 nm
